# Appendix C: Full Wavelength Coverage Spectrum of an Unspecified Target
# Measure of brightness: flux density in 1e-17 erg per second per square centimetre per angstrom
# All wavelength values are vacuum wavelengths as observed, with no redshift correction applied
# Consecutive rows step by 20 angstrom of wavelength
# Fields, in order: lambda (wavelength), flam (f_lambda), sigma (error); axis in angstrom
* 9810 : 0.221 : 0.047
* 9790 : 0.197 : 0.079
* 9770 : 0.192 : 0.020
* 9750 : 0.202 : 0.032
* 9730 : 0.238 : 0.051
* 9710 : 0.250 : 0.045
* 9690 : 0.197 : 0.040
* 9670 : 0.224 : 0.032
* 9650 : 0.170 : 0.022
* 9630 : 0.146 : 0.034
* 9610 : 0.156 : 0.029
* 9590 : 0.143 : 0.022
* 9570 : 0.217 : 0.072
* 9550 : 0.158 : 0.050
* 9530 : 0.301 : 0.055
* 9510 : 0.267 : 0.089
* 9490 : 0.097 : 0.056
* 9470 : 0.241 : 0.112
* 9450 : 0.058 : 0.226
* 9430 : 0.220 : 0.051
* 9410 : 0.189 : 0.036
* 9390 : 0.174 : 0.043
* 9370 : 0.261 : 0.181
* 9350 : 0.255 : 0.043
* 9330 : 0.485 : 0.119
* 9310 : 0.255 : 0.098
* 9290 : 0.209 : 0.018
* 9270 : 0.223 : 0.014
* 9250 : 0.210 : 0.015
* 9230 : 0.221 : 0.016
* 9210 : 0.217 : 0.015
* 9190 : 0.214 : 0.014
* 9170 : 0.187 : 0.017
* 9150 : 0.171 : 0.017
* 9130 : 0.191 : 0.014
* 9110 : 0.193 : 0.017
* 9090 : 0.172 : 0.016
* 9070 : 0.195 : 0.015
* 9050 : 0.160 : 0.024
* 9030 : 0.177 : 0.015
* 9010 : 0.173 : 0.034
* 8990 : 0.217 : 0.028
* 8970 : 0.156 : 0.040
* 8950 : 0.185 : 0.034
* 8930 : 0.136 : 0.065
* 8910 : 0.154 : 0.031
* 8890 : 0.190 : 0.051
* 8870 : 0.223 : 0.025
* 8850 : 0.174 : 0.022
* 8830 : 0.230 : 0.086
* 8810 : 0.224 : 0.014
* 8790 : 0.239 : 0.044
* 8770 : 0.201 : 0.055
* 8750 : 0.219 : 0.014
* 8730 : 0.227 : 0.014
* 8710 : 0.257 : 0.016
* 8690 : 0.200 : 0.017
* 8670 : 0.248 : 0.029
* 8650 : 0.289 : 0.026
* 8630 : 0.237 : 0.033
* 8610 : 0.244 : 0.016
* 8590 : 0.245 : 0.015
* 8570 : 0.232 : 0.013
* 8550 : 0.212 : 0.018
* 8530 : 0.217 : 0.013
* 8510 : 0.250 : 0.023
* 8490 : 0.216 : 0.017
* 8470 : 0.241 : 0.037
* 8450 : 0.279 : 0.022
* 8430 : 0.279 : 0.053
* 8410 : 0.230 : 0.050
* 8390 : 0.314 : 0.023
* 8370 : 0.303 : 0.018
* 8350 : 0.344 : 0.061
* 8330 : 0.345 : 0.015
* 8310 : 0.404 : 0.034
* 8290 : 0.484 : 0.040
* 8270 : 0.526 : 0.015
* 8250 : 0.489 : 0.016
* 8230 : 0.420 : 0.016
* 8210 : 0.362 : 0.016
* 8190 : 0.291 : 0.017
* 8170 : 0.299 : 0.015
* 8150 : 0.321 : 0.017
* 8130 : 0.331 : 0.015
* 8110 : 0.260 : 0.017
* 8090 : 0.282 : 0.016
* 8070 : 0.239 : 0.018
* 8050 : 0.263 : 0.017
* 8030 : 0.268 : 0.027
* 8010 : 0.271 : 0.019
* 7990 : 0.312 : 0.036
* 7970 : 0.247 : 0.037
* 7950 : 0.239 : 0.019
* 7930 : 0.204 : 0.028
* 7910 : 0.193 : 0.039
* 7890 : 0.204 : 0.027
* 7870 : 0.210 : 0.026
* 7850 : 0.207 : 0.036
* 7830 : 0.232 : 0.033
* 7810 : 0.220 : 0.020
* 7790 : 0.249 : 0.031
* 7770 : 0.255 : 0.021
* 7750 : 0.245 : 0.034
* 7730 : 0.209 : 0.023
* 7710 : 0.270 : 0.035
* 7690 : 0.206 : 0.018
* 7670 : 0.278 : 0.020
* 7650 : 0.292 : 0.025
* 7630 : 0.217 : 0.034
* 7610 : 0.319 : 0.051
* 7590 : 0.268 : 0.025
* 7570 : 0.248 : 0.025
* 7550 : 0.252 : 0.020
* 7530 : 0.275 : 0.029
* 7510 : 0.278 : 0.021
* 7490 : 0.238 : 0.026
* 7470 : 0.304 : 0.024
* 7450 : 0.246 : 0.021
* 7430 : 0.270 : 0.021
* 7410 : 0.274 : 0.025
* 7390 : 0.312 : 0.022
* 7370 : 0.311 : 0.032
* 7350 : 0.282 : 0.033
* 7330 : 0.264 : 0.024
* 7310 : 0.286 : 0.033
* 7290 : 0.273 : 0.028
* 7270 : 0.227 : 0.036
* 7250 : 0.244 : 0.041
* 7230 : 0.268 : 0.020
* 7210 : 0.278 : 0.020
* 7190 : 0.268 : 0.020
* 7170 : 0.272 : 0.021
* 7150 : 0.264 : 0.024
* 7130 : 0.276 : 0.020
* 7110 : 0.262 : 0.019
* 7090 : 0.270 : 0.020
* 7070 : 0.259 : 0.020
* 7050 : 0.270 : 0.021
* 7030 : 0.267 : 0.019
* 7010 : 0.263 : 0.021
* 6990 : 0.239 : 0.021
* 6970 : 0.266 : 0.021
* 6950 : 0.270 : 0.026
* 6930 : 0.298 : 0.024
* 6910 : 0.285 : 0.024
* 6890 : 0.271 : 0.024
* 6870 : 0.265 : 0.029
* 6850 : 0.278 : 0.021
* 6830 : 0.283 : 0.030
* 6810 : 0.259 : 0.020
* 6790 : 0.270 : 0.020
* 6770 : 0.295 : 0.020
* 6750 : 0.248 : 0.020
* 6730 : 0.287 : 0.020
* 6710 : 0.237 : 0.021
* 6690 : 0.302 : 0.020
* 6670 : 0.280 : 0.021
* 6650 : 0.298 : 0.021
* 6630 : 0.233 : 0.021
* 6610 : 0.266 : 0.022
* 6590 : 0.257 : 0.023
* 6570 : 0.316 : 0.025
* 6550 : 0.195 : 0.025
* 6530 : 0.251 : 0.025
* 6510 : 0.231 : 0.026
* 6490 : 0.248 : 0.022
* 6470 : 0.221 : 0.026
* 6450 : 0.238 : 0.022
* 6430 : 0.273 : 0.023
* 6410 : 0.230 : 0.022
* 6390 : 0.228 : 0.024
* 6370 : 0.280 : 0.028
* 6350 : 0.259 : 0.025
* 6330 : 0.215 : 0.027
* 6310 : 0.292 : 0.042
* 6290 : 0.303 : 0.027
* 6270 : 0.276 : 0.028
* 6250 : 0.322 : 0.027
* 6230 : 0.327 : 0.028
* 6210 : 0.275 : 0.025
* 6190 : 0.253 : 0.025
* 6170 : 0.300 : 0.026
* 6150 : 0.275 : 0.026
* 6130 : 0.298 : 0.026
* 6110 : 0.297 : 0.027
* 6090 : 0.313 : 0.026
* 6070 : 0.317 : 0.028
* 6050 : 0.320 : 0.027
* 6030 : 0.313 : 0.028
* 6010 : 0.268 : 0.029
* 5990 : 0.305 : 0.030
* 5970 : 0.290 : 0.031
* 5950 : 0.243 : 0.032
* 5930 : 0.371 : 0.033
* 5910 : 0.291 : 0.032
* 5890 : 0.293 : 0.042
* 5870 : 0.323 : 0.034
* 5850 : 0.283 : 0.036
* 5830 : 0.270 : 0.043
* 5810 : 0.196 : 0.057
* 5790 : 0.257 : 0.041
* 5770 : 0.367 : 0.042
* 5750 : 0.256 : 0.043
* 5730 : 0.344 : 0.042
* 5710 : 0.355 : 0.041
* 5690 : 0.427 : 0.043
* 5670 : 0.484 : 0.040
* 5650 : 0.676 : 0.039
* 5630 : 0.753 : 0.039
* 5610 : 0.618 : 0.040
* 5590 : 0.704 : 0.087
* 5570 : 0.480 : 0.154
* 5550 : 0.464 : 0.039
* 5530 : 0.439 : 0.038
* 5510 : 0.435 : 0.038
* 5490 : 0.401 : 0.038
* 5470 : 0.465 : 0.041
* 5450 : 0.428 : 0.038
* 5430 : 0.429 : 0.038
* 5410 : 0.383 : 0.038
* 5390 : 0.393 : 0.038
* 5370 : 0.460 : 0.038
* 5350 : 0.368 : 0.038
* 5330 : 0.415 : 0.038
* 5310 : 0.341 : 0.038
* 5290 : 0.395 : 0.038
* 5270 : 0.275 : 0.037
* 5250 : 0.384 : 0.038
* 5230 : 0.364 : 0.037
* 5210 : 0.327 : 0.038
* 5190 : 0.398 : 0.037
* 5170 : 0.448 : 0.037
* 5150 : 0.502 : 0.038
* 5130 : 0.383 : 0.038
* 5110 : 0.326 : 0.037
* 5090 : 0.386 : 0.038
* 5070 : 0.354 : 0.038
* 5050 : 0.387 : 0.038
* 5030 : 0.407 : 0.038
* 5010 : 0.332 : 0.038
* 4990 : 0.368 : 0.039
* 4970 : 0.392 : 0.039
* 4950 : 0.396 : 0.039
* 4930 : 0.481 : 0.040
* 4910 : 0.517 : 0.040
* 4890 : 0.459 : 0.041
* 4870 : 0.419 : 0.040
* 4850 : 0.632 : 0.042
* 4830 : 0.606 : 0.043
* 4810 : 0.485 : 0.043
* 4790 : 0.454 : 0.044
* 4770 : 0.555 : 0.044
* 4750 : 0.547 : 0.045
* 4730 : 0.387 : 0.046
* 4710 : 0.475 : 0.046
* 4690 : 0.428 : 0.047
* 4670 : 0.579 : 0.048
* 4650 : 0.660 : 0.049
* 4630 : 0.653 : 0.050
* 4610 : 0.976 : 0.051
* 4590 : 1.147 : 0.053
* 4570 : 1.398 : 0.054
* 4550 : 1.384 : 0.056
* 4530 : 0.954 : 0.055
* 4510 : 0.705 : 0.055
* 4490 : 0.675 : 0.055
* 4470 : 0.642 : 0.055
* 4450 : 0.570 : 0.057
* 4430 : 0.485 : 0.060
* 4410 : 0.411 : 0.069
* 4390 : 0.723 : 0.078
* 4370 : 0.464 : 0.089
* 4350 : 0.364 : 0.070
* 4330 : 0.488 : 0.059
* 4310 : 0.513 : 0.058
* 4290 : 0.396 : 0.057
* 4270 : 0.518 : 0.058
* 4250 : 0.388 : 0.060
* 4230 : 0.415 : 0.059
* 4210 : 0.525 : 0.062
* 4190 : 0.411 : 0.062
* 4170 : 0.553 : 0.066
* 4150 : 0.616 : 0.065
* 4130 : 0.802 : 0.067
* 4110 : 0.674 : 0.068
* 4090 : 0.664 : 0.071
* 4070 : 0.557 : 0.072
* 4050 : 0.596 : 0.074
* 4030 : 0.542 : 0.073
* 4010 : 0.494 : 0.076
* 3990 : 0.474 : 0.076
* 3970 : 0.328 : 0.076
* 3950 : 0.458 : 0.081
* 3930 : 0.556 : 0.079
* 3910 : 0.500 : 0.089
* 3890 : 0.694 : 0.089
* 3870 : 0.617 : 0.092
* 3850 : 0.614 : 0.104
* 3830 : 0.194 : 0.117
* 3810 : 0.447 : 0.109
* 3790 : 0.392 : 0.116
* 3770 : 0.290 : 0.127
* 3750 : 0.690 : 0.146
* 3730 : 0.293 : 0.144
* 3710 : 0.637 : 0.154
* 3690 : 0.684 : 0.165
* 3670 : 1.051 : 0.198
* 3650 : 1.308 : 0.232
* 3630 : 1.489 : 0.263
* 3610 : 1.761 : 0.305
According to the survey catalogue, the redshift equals 1.950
